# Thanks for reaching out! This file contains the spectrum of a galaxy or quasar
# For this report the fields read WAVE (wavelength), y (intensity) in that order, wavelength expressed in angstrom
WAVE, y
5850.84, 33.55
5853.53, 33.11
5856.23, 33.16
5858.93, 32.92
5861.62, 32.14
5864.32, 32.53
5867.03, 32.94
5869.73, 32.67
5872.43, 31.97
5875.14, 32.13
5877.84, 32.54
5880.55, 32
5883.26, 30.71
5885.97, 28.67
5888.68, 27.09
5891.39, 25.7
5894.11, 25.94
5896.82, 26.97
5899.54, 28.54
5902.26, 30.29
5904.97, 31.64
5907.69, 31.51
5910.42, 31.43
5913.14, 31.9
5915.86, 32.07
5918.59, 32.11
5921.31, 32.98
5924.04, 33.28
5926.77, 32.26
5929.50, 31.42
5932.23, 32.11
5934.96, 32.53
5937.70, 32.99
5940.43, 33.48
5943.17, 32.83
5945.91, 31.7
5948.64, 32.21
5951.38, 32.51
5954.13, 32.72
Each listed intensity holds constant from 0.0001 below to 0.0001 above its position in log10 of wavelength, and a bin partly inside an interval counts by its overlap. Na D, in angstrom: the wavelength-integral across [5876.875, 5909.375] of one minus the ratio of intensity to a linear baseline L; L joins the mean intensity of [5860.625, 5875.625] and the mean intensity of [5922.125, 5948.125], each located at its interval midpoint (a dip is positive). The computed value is 3.2 angstrom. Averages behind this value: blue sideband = 32.4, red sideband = 32.5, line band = 29.3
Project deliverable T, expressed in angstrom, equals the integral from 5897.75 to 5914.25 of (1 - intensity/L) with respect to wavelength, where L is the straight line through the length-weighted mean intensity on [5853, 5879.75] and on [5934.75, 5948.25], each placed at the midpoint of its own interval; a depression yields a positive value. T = 0.9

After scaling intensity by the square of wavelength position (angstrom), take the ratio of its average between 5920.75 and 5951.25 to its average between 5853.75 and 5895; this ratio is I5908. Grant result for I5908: 1.07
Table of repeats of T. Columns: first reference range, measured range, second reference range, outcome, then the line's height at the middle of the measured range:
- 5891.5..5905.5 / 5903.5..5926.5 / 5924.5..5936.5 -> -1.4 angstrom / 30.3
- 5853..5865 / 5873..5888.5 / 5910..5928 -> 0.8 angstrom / 32.6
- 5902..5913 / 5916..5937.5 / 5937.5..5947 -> -0.2 angstrom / 32.1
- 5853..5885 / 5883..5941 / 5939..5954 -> 3.2 angstrom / 32.5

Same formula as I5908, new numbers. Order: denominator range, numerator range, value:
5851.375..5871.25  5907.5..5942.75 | 1.01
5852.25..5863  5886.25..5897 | 0.82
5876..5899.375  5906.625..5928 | 1.13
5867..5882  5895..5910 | 0.93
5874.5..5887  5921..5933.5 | 1.05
